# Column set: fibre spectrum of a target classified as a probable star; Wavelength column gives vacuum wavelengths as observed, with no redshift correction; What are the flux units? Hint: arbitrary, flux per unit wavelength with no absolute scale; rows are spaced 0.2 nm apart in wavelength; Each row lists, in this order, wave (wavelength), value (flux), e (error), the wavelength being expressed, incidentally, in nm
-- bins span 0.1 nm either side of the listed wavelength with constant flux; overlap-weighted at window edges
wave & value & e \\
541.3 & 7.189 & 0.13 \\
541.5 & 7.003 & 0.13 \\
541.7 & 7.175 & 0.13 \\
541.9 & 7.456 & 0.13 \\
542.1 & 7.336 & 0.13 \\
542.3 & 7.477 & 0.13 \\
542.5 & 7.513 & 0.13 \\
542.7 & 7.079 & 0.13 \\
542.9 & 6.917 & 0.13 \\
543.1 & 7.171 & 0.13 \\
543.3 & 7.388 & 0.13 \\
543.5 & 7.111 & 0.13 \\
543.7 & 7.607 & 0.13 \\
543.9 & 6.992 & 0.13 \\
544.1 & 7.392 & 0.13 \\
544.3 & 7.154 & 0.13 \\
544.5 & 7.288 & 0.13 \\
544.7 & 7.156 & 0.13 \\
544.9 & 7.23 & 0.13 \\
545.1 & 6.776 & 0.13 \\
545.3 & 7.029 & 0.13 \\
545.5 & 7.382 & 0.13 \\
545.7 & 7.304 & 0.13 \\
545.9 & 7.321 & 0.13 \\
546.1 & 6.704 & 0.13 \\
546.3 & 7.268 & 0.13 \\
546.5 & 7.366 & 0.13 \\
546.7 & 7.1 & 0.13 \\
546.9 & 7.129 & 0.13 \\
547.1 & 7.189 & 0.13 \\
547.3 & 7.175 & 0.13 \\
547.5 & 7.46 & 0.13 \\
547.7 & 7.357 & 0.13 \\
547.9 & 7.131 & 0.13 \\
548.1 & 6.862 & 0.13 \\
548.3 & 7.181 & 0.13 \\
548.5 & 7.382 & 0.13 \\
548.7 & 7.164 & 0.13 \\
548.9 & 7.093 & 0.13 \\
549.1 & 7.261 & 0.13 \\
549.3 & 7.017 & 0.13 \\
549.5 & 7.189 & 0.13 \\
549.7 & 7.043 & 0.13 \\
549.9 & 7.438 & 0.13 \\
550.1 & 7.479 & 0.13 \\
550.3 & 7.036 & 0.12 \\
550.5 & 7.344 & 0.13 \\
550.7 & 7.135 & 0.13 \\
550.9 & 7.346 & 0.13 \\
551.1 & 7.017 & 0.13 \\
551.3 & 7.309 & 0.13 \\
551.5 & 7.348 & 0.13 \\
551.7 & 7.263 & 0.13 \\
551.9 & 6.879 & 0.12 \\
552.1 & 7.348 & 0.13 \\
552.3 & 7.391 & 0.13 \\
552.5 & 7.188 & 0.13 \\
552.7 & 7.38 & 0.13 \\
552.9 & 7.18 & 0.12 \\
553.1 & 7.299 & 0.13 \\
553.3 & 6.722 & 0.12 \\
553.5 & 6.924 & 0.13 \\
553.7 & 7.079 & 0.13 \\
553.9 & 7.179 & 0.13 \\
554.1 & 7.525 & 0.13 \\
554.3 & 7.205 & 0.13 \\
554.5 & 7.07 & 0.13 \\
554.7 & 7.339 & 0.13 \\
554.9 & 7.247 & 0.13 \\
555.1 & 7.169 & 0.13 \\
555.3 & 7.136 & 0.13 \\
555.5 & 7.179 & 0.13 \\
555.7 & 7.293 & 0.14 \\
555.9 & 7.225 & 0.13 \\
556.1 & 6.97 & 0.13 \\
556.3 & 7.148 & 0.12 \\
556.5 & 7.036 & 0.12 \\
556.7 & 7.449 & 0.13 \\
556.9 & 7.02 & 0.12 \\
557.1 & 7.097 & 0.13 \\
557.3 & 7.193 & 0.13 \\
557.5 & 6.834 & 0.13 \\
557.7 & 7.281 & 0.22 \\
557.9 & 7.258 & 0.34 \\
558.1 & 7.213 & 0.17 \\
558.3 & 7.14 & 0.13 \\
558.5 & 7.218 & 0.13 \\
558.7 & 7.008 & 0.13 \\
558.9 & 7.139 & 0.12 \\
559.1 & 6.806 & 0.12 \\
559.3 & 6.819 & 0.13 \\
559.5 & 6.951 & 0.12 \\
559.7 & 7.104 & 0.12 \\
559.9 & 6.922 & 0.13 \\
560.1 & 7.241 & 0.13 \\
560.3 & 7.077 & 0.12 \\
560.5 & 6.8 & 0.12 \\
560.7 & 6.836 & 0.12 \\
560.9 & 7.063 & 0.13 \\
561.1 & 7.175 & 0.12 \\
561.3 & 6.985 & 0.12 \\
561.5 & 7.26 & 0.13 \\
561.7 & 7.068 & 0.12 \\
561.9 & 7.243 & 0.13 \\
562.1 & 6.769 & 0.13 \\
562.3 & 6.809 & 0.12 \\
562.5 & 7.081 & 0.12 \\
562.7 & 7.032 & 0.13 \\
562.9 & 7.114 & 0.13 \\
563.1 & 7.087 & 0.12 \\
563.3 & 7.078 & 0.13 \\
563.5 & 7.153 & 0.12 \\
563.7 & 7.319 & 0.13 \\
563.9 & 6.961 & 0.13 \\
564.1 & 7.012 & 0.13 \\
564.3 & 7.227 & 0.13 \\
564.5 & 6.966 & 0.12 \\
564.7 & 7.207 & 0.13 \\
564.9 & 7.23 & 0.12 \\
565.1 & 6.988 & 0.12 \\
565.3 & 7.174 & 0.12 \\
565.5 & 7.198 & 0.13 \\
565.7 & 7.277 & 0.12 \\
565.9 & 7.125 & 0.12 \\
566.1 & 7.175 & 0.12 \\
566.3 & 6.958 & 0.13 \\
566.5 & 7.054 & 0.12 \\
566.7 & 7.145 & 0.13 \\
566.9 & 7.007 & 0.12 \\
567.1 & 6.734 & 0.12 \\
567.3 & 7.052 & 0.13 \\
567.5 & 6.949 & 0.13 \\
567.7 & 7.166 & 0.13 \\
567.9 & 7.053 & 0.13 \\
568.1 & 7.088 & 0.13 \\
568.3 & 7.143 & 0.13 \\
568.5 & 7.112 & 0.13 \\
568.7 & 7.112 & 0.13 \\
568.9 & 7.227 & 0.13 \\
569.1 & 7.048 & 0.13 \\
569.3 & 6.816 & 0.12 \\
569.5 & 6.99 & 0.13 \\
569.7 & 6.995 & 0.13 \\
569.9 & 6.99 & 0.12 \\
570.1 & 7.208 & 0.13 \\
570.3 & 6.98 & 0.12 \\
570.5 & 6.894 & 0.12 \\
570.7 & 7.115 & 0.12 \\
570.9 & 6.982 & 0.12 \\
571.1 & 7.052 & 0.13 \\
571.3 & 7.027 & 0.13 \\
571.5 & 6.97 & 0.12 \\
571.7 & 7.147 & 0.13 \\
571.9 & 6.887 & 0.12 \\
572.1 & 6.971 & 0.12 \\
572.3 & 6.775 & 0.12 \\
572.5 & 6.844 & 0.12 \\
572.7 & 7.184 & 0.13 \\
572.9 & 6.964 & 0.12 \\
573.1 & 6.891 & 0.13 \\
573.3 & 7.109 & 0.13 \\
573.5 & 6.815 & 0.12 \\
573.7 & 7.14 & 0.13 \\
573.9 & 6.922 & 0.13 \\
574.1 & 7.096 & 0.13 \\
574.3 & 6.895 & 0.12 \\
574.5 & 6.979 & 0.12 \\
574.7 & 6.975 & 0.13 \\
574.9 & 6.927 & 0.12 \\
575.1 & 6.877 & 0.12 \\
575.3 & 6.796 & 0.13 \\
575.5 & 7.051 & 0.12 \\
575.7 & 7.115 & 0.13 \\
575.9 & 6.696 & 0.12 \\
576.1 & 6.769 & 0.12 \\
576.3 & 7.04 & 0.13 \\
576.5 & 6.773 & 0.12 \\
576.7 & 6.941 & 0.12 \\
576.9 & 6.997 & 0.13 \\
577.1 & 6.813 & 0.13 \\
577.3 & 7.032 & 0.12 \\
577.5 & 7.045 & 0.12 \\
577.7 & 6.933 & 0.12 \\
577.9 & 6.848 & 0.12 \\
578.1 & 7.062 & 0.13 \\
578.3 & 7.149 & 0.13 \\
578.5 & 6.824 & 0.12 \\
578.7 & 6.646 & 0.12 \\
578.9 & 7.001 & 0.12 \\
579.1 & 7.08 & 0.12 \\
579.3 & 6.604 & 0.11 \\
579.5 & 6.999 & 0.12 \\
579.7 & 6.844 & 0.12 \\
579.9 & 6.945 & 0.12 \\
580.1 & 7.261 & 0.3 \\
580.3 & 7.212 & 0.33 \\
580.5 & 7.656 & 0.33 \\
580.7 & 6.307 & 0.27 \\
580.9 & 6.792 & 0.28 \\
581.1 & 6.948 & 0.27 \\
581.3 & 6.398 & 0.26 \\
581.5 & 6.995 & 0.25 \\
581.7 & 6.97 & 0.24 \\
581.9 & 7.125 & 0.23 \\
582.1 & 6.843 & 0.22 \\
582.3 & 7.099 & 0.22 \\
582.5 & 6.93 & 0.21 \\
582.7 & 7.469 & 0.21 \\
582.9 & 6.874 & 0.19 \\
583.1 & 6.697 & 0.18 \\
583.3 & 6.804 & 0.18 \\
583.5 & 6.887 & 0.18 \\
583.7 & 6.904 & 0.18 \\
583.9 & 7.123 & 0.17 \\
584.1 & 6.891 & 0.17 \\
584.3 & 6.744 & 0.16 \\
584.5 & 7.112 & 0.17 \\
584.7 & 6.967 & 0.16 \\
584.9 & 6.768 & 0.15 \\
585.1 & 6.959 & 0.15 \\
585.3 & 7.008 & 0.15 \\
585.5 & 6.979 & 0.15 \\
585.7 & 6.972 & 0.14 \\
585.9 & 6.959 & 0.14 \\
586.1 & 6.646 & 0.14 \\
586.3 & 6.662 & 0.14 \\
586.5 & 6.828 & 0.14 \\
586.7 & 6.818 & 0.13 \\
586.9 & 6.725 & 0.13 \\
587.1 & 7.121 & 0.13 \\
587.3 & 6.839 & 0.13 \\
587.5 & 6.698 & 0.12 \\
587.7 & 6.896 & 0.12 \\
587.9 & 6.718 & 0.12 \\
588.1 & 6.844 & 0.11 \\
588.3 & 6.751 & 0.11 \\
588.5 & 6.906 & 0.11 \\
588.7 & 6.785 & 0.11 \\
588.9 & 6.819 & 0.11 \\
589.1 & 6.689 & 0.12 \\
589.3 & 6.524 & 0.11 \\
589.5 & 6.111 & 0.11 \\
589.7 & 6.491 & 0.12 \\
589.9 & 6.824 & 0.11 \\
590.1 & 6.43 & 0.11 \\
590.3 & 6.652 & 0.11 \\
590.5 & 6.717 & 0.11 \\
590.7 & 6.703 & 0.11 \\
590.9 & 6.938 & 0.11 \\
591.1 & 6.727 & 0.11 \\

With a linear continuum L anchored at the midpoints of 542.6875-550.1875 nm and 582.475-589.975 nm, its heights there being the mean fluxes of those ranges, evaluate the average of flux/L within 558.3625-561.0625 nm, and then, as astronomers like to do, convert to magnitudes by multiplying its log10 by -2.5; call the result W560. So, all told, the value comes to 0.01 mag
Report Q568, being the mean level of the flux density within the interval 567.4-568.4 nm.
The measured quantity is 7.08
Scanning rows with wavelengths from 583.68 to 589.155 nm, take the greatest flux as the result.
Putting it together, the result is 7.123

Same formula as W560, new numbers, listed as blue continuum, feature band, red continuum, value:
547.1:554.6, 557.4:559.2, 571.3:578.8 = 0.003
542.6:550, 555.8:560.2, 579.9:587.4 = 0.001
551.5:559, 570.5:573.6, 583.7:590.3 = -0.001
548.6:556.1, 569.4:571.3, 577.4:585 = 0.002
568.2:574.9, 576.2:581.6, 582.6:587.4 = 0.003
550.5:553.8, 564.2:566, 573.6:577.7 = -0.016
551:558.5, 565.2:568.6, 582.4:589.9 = -0.006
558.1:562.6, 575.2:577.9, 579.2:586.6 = 0.005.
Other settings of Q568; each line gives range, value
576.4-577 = 6.9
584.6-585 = 6.87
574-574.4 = 7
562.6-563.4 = 7.08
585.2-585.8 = 6.99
